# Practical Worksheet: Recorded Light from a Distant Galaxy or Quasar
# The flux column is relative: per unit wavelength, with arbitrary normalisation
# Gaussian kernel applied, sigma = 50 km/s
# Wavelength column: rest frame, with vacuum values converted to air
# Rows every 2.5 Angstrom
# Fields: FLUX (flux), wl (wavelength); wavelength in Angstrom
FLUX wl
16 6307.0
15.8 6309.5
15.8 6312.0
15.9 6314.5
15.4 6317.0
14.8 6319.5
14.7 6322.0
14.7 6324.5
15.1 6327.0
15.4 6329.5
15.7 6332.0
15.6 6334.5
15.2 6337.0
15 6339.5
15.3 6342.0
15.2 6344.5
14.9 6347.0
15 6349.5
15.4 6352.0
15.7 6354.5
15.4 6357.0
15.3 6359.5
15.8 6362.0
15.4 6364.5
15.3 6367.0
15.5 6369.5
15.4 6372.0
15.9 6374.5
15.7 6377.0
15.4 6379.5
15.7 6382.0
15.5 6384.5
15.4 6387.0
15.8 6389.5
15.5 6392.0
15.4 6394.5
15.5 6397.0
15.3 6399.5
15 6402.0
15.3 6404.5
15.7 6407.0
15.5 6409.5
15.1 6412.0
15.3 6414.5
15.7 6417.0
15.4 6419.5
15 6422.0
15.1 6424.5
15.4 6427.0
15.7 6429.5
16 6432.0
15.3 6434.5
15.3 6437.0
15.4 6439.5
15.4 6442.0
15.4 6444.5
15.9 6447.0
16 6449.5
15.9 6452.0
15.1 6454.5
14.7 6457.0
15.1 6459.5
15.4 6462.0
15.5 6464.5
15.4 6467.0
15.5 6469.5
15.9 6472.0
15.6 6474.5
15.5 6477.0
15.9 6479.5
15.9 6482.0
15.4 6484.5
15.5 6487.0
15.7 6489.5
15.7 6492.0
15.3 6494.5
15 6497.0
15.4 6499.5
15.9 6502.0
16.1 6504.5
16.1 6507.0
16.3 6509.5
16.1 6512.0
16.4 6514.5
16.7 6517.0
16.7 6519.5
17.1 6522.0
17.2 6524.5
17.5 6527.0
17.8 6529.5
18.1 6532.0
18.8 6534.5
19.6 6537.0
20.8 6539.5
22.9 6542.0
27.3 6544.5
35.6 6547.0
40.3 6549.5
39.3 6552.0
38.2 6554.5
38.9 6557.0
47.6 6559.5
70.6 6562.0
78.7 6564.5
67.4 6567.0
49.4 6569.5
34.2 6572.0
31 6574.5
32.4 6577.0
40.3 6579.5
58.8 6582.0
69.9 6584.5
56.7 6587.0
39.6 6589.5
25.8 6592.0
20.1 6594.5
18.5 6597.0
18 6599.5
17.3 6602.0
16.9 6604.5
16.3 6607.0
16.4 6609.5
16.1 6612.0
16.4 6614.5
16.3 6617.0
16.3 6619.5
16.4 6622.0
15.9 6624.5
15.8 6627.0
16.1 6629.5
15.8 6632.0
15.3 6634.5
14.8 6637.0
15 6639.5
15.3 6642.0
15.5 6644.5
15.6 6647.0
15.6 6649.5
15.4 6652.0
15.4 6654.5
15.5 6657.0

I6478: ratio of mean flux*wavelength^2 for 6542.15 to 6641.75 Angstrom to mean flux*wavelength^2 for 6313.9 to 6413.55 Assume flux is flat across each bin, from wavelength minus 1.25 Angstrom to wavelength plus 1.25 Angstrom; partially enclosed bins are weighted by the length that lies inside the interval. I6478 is 2.19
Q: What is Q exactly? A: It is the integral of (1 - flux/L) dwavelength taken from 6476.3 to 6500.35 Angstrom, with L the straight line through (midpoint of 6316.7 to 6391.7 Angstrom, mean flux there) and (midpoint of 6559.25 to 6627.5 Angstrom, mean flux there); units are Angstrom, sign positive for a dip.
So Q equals 9.4 Angstrom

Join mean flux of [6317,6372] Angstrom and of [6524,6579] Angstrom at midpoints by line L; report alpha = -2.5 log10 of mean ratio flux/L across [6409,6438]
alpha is 0.44 mag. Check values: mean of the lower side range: 15.3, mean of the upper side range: 35.9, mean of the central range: 15.4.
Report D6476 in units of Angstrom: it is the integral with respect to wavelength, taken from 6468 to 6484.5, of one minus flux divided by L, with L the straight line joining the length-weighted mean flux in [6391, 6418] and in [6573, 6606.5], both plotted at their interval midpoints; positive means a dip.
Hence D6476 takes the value 5.0 Angstrom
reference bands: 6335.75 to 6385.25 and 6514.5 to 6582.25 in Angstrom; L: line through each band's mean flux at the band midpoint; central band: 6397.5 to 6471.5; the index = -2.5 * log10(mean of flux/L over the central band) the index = 0.41 mag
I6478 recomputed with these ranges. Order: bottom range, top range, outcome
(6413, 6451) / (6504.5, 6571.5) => 2.05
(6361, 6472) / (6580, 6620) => 1.91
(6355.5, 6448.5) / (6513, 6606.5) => 2.25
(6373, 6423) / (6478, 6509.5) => 1.05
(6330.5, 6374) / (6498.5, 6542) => 1.19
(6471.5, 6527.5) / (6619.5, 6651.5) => 1.02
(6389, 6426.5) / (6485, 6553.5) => 1.34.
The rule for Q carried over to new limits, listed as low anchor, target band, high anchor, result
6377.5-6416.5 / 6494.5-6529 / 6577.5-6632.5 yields 7.8 Angstrom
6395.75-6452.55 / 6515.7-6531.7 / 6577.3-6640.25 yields 2.4 Angstrom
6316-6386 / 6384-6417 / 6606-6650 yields 0.0 Angstrom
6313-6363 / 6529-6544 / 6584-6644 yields -0.6 Angstrom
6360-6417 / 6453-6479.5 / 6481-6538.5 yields 1.3 Angstrom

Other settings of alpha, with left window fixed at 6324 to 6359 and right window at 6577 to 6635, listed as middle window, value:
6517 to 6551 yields 0.022 mag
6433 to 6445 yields 0.228 mag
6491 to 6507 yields 0.334 mag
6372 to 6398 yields 0.090 mag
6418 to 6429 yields 0.201 mag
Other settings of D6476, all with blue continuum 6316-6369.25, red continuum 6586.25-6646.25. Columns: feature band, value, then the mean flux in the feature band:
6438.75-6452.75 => 0.9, 15.7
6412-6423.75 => 0.7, 15.3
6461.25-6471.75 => 0.9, 15.5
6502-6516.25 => 1.1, 16.2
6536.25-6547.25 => -4.0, 24.6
